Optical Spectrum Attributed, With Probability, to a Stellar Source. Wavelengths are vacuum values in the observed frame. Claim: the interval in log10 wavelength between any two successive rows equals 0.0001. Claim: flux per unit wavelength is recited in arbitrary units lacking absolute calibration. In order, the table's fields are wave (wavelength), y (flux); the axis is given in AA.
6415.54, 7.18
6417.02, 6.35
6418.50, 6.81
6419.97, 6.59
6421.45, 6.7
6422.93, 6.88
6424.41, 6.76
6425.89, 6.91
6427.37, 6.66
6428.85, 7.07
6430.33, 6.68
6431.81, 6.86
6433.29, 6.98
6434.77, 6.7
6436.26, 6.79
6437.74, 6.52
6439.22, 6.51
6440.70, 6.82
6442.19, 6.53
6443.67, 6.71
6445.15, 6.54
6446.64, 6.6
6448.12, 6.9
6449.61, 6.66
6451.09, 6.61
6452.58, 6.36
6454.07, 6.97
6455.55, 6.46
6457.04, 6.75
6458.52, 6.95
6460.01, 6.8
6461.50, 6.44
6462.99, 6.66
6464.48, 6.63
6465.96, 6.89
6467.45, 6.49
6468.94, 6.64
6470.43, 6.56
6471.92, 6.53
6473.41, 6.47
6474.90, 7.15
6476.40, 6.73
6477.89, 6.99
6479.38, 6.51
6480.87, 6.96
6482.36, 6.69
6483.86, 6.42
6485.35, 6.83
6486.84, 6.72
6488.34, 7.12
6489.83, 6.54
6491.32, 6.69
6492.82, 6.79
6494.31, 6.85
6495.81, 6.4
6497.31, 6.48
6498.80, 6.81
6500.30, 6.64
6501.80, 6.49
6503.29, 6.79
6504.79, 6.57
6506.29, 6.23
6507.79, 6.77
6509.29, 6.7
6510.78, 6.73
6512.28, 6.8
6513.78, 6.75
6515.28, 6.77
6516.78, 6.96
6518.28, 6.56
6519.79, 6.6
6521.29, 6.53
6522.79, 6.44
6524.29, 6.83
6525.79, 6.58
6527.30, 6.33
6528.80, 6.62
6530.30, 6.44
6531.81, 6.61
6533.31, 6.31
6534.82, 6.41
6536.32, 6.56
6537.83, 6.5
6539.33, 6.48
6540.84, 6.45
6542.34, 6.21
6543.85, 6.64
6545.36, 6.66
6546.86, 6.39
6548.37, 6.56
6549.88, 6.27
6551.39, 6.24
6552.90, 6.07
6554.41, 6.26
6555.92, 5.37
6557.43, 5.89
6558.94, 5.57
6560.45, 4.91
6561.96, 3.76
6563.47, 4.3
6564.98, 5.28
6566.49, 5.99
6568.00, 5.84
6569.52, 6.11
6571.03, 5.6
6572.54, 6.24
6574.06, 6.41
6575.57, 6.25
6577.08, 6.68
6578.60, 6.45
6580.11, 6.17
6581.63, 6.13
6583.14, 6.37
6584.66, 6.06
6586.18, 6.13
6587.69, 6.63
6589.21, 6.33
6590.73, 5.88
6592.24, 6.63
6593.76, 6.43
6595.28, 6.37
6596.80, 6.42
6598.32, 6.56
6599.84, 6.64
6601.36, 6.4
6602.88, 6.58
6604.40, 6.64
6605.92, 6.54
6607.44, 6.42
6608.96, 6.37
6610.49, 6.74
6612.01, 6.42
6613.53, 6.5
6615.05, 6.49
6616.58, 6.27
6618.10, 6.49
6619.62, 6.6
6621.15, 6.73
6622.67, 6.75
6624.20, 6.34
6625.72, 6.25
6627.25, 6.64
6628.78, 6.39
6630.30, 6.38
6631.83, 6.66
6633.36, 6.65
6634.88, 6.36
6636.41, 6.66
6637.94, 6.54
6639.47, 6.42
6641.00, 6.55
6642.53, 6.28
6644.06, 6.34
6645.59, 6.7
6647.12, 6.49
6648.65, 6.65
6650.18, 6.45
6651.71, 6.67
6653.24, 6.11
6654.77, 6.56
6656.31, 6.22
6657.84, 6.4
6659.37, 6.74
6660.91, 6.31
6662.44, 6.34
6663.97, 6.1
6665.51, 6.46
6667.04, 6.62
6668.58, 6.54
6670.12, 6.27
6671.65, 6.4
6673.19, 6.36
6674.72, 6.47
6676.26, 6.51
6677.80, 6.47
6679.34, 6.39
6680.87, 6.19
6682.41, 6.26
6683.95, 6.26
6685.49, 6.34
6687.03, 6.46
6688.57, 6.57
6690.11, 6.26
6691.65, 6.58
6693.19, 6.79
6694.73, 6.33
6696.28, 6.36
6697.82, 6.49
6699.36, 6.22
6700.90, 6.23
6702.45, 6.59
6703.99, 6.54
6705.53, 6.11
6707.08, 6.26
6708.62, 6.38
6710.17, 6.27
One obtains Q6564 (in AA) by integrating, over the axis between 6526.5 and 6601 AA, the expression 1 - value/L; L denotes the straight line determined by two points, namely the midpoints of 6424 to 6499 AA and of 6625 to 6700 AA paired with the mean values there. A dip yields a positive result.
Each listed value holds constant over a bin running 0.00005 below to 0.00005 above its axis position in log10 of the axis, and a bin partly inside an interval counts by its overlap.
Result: 4.7 AA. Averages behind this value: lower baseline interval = 6.71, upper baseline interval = 6.44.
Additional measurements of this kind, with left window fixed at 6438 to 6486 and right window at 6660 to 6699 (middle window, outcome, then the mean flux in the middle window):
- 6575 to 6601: 0.6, 6.36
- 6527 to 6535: 0.2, 6.46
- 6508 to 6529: -0.2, 6.66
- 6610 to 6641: -0.2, 6.51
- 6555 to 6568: 2.7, 5.19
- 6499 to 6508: 0.1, 6.58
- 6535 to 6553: 0.4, 6.43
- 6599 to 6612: -0.1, 6.53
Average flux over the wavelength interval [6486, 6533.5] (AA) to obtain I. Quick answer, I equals 6.64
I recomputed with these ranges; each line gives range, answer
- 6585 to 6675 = 6.46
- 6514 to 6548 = 6.54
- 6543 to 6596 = 6.02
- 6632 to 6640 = 6.54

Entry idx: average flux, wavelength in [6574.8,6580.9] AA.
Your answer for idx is 6.39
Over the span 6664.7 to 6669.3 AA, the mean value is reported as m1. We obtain 6.53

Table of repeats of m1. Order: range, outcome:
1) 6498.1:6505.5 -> 6.66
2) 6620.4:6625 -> 6.61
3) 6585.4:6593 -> 6.32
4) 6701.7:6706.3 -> 6.42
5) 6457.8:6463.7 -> 6.7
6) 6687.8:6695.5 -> 6.51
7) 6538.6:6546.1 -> 6.48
